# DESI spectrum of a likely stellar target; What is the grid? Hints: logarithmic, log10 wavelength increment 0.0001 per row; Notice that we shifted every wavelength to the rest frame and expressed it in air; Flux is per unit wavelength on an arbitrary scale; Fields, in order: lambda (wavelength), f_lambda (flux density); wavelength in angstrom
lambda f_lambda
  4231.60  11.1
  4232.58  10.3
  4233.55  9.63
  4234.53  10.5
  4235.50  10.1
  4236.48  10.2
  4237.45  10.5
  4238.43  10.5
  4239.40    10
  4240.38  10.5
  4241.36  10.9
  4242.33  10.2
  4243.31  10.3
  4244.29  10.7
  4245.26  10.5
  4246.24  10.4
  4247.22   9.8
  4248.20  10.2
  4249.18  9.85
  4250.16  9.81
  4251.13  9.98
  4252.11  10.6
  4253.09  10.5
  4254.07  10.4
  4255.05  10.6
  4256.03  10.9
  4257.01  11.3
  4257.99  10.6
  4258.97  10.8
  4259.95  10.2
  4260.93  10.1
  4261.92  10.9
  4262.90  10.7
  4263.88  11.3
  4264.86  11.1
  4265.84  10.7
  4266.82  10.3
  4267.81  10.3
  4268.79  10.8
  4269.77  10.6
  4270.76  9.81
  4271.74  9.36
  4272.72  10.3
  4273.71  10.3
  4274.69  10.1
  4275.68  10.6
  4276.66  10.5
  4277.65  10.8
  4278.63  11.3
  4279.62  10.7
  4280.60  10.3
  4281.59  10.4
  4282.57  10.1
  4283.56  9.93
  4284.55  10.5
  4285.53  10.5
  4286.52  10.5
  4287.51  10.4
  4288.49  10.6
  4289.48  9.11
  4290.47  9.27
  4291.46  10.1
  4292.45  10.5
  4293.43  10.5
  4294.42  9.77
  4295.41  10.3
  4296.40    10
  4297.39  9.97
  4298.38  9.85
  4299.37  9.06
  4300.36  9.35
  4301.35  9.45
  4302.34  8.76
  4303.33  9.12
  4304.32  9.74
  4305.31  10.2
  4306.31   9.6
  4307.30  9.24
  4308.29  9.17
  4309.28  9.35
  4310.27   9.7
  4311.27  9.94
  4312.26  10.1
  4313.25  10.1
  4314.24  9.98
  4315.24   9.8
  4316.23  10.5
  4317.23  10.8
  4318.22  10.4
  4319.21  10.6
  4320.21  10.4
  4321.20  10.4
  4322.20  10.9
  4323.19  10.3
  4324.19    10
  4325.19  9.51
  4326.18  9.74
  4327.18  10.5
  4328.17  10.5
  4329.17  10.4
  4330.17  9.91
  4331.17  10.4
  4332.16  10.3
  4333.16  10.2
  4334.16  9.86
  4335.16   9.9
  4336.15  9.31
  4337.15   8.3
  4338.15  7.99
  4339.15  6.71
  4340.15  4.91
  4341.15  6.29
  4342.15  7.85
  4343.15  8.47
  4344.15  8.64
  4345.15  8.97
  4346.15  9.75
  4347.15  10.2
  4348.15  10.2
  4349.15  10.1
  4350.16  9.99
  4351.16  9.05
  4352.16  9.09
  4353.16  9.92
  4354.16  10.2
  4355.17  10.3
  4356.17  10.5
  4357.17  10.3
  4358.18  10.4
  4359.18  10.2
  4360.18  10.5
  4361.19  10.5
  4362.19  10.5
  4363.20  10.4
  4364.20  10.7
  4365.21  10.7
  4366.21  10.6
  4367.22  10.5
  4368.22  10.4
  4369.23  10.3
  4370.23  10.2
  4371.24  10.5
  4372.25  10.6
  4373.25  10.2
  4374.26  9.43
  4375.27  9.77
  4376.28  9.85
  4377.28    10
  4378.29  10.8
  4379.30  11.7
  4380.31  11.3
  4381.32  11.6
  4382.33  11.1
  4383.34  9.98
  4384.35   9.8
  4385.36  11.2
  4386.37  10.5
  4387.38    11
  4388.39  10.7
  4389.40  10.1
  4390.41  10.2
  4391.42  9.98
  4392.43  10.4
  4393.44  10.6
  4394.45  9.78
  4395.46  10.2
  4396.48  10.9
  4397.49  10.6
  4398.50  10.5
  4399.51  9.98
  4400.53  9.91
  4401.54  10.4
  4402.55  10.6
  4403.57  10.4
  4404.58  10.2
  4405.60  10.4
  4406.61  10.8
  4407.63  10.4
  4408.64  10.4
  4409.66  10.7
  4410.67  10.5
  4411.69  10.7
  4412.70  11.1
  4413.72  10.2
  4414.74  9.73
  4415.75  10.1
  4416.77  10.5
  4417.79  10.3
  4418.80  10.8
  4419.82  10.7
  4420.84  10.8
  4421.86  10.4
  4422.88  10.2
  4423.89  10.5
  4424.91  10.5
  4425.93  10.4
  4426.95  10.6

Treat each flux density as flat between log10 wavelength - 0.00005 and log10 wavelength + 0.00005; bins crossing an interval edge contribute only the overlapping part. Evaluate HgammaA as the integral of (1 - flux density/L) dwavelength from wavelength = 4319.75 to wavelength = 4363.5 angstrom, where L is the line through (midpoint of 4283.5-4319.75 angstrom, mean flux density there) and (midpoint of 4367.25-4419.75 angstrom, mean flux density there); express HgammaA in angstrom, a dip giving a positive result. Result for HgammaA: 2.3 angstrom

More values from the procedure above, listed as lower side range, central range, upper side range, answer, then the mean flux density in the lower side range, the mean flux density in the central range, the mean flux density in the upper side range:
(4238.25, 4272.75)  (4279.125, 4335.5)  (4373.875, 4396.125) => 2.3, 10.4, 10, 10.5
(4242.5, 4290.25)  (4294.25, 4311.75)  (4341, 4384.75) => 1.2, 10.4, 9.58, 10.1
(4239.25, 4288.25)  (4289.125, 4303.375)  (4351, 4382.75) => 1.0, 10.4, 9.7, 10.4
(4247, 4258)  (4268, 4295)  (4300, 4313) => -1.0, 10.4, 10.3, 9.53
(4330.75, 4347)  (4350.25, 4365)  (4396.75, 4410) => -1.7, 8.64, 10.2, 10.4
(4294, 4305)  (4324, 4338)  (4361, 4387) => 0.2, 9.59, 9.87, 10.5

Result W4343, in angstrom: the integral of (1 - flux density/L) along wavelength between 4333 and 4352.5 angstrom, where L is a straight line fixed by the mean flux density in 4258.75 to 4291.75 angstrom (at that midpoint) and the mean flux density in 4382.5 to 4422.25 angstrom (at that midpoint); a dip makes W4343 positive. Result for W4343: 3.1 angstrom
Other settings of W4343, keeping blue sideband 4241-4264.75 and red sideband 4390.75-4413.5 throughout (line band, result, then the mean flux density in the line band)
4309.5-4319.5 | 0.3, 10.2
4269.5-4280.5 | 0.1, 10.4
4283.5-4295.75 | 0.4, 10.2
